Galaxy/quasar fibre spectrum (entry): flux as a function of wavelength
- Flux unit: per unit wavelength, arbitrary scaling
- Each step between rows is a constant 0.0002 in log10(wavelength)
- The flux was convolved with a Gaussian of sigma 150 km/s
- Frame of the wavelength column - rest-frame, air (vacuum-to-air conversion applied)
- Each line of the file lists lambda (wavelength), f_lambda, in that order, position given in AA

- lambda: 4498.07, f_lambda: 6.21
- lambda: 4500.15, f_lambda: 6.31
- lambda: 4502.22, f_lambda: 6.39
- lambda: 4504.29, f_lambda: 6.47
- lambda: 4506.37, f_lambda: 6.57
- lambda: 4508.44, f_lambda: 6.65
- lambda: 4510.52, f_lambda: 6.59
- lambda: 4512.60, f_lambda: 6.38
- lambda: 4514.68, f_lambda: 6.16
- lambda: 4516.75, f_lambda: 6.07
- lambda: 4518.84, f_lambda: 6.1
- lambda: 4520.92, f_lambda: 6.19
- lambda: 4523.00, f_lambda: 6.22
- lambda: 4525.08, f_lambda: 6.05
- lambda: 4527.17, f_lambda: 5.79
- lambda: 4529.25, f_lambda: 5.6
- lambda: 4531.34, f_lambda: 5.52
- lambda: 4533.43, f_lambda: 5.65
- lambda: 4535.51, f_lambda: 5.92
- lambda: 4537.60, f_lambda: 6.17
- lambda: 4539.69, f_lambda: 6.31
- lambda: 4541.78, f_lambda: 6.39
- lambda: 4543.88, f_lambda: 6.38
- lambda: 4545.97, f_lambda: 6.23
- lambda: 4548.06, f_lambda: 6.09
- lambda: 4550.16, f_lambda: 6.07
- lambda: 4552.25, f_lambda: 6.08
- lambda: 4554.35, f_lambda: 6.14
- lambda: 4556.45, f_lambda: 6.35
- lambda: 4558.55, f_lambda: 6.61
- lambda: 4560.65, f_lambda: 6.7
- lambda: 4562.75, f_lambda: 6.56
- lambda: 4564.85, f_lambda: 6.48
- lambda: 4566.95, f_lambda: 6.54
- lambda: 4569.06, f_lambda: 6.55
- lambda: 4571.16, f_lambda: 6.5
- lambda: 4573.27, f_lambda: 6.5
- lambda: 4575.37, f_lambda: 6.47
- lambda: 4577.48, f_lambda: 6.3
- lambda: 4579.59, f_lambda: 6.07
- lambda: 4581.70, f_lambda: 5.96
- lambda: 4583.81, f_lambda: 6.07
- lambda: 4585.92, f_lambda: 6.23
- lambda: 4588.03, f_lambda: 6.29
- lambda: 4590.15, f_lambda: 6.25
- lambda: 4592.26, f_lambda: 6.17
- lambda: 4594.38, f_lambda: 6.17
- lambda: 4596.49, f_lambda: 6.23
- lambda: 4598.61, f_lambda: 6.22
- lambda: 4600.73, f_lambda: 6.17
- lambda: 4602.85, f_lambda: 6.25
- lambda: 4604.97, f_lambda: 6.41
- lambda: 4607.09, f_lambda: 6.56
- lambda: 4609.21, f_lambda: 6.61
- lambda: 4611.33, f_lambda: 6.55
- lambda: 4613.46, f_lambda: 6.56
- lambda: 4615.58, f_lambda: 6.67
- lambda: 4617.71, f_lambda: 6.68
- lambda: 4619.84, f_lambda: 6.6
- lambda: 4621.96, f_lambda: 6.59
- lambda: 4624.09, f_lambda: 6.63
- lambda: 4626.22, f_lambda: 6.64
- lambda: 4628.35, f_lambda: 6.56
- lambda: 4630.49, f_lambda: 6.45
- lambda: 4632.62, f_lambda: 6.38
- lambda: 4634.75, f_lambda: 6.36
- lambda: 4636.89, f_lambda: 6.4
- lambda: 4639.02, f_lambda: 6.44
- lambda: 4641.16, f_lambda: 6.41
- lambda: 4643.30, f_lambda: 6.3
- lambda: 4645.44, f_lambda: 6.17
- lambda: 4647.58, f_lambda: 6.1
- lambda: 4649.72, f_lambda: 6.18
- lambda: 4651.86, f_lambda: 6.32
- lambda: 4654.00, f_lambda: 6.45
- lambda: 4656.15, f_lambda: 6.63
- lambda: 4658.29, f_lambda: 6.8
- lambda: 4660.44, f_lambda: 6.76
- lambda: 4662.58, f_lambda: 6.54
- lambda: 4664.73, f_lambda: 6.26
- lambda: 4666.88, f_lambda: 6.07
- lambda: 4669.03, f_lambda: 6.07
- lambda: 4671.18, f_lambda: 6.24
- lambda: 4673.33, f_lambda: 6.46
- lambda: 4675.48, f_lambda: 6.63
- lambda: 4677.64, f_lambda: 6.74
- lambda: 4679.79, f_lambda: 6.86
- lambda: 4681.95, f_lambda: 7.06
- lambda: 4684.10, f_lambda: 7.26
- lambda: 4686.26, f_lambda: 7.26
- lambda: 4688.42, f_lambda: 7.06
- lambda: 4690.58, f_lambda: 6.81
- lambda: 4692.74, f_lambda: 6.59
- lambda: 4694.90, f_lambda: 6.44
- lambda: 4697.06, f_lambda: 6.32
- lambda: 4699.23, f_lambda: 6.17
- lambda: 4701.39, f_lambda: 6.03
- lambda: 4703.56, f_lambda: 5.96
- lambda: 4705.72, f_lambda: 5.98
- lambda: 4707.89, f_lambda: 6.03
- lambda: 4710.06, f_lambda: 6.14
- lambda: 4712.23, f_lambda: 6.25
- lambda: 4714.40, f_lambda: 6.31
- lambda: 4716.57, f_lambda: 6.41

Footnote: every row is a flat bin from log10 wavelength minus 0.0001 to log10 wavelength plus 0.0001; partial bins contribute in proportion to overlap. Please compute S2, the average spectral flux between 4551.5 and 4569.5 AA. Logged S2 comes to 6.45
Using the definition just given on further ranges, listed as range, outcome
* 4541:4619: 6.35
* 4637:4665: 6.42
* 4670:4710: 6.54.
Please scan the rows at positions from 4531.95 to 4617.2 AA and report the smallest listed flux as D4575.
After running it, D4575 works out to 5.65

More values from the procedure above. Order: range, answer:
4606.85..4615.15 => 6.55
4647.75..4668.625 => 6.07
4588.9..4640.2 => 6.17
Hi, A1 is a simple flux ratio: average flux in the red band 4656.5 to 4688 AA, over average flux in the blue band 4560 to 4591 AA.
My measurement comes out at 1.0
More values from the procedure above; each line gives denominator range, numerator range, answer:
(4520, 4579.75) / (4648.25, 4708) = 1.04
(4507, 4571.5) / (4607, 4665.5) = 1.04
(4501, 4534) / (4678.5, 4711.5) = 1.06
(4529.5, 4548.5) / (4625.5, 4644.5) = 1.06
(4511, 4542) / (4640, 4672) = 1.05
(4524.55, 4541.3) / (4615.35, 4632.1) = 1.12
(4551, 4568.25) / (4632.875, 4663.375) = 1.00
